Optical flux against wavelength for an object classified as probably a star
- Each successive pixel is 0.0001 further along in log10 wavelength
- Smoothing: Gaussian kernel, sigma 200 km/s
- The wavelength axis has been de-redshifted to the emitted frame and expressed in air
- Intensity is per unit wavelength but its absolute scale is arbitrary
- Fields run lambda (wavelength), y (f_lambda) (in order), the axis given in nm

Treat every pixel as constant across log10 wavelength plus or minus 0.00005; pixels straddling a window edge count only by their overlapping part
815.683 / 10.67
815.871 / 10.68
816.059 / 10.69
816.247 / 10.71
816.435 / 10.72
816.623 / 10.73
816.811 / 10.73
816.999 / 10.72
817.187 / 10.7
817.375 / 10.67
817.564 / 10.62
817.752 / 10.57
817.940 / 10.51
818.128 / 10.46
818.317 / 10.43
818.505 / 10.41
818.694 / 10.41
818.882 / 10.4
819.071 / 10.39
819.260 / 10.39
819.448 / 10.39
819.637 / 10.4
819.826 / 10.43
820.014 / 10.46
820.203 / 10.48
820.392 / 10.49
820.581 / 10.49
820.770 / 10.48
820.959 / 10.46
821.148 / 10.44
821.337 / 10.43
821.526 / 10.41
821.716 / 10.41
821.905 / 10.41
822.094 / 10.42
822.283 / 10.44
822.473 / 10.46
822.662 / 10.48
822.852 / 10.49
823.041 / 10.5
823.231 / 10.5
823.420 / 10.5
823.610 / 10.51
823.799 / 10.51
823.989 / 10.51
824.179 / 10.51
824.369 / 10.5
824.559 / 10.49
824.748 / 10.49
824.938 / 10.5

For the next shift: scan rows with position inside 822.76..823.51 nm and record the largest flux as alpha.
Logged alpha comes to 10.5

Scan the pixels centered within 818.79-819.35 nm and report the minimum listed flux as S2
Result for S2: 10.39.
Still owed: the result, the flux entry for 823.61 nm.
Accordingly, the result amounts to 10.51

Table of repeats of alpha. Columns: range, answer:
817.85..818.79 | 10.51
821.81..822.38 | 10.44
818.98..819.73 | 10.4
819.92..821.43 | 10.49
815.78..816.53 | 10.72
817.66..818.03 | 10.57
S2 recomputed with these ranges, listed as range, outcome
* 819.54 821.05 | 10.4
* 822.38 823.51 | 10.46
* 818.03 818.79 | 10.41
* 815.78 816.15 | 10.68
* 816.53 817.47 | 10.67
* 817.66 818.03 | 10.51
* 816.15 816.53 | 10.71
